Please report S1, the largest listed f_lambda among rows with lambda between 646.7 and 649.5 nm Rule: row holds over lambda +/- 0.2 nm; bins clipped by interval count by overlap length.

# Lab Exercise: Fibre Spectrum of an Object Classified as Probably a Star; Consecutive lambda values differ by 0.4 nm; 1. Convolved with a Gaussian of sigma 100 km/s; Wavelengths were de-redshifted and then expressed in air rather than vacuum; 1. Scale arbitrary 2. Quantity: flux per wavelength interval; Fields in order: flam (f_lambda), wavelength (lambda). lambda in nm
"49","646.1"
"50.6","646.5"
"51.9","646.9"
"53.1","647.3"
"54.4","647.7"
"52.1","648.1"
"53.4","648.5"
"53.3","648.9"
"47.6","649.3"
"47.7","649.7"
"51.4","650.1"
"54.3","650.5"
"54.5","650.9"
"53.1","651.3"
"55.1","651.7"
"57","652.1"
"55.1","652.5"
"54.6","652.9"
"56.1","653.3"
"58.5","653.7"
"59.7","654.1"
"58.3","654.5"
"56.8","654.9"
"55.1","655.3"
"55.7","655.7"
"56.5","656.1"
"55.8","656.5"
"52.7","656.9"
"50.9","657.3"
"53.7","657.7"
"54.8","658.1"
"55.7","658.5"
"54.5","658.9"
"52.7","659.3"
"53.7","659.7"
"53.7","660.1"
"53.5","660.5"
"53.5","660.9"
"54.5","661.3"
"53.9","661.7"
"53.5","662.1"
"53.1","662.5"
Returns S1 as 54.4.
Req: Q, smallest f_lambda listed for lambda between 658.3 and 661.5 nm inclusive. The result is 52.7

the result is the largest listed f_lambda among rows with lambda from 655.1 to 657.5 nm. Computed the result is 56.5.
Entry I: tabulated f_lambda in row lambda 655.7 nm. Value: 55.7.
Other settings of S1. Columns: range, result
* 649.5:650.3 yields 51.4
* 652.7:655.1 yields 59.7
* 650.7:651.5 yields 54.5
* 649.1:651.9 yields 55.1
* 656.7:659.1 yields 55.7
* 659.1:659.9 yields 53.7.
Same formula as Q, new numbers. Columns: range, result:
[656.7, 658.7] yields 50.9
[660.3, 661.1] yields 53.5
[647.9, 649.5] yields 47.6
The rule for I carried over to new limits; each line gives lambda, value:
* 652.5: 55.1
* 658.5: 55.7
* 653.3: 56.1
